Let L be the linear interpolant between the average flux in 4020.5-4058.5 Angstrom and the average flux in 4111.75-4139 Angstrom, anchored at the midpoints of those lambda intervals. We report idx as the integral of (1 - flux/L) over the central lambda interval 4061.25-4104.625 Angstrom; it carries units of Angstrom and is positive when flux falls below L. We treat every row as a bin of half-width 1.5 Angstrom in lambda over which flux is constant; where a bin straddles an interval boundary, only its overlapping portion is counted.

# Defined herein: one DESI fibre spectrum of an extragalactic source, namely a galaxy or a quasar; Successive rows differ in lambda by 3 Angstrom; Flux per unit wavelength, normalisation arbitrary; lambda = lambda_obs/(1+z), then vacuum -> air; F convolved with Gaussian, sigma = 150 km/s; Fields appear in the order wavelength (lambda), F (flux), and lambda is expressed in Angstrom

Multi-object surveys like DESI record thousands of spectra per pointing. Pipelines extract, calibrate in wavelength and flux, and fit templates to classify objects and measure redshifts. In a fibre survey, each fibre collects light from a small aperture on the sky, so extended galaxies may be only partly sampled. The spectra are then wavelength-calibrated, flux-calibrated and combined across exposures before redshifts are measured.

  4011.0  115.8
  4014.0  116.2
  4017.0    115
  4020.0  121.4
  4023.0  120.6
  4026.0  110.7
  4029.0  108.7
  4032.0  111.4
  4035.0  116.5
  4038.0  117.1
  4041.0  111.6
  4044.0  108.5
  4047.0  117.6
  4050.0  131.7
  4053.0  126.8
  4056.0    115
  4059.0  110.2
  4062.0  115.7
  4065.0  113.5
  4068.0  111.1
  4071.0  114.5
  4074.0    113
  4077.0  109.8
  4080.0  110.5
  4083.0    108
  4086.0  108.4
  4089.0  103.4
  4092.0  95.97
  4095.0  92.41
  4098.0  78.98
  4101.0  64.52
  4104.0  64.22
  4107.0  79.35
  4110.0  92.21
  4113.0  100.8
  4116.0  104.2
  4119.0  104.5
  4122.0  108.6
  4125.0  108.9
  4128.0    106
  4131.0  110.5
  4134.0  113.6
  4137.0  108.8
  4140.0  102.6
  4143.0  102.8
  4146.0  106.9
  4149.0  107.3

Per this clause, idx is 4.34 Angstrom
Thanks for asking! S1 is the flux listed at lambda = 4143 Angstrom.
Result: 102.8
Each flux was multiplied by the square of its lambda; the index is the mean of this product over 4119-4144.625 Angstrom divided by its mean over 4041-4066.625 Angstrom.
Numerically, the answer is 1.0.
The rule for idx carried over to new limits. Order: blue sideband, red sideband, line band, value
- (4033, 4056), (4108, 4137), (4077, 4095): 1.1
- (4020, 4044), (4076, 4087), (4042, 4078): -1.4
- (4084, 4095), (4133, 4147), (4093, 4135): 3.8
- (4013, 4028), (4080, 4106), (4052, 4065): -1.7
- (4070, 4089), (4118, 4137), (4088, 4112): 5.6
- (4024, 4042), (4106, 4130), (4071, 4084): -0.5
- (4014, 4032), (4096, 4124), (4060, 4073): -1.5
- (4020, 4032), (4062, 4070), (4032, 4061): -0.8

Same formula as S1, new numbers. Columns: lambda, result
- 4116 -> 104.2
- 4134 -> 113.6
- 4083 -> 108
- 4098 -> 78.98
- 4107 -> 79.35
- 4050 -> 131.7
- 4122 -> 108.6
